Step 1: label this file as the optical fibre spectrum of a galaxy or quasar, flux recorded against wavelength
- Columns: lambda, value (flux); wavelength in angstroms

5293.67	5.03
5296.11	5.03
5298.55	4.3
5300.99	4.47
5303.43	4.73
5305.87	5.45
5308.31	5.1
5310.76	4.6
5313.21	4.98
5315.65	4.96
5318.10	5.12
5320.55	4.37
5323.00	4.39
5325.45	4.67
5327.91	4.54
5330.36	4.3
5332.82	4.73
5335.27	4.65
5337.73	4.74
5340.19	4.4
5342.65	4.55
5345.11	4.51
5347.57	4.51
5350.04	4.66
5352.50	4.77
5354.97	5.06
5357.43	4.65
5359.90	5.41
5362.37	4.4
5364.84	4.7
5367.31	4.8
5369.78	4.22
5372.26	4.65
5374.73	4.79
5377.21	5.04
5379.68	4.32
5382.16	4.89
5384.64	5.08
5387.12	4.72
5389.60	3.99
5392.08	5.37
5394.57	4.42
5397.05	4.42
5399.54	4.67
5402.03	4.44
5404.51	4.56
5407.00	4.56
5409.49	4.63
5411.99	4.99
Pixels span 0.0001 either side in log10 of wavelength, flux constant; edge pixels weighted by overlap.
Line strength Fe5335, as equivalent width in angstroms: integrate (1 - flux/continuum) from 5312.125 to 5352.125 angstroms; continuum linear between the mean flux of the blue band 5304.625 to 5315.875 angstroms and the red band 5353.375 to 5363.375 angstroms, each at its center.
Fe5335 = 2.7 angstroms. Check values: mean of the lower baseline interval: 5.02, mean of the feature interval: 4.63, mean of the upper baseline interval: 4.89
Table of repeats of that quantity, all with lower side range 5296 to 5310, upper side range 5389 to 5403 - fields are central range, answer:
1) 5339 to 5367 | 0.0 angstroms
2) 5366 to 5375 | 0.1 angstroms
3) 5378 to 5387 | -0.3 angstroms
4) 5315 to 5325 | 0.2 angstroms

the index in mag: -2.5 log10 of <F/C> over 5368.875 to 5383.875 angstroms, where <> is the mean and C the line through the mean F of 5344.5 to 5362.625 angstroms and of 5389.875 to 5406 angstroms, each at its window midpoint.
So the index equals 0.00 mag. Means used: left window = 4.77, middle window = 4.67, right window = 4.61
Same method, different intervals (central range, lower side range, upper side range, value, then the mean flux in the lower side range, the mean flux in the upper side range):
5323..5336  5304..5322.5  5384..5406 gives 0.07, 4.91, 4.62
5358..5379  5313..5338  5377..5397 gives -0.01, 4.66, 4.7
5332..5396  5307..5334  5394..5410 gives -0.02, 4.71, 4.53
